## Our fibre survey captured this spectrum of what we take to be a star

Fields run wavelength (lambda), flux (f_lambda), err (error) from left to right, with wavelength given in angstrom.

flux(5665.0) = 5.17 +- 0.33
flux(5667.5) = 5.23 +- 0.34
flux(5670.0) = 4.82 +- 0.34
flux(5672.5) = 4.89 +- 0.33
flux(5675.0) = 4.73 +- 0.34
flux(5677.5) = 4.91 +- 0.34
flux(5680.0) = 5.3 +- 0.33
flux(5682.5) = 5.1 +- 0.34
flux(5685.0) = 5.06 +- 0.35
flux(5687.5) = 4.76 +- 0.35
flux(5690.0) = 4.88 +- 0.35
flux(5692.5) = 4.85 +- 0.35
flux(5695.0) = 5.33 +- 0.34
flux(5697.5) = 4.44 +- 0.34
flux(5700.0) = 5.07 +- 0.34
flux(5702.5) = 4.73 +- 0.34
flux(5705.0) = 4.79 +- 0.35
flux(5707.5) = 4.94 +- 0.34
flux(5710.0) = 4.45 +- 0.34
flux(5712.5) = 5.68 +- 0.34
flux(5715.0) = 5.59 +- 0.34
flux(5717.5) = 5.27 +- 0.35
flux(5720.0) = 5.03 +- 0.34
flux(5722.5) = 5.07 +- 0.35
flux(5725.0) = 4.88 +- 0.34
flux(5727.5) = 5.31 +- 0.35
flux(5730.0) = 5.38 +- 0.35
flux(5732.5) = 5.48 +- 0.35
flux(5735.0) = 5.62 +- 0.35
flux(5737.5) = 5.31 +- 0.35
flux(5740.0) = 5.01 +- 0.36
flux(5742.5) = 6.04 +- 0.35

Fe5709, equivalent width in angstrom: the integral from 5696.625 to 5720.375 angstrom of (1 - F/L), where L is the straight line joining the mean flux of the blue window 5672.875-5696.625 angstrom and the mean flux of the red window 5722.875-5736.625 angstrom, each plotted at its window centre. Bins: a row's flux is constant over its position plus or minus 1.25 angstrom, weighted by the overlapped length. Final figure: 0.7 angstrom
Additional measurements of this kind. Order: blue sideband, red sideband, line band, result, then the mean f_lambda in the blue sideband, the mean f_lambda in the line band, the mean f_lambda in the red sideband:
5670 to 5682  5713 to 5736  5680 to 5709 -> 0.9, 4.95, 4.92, 5.3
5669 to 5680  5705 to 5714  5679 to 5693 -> -0.2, 4.89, 4.99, 5.01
